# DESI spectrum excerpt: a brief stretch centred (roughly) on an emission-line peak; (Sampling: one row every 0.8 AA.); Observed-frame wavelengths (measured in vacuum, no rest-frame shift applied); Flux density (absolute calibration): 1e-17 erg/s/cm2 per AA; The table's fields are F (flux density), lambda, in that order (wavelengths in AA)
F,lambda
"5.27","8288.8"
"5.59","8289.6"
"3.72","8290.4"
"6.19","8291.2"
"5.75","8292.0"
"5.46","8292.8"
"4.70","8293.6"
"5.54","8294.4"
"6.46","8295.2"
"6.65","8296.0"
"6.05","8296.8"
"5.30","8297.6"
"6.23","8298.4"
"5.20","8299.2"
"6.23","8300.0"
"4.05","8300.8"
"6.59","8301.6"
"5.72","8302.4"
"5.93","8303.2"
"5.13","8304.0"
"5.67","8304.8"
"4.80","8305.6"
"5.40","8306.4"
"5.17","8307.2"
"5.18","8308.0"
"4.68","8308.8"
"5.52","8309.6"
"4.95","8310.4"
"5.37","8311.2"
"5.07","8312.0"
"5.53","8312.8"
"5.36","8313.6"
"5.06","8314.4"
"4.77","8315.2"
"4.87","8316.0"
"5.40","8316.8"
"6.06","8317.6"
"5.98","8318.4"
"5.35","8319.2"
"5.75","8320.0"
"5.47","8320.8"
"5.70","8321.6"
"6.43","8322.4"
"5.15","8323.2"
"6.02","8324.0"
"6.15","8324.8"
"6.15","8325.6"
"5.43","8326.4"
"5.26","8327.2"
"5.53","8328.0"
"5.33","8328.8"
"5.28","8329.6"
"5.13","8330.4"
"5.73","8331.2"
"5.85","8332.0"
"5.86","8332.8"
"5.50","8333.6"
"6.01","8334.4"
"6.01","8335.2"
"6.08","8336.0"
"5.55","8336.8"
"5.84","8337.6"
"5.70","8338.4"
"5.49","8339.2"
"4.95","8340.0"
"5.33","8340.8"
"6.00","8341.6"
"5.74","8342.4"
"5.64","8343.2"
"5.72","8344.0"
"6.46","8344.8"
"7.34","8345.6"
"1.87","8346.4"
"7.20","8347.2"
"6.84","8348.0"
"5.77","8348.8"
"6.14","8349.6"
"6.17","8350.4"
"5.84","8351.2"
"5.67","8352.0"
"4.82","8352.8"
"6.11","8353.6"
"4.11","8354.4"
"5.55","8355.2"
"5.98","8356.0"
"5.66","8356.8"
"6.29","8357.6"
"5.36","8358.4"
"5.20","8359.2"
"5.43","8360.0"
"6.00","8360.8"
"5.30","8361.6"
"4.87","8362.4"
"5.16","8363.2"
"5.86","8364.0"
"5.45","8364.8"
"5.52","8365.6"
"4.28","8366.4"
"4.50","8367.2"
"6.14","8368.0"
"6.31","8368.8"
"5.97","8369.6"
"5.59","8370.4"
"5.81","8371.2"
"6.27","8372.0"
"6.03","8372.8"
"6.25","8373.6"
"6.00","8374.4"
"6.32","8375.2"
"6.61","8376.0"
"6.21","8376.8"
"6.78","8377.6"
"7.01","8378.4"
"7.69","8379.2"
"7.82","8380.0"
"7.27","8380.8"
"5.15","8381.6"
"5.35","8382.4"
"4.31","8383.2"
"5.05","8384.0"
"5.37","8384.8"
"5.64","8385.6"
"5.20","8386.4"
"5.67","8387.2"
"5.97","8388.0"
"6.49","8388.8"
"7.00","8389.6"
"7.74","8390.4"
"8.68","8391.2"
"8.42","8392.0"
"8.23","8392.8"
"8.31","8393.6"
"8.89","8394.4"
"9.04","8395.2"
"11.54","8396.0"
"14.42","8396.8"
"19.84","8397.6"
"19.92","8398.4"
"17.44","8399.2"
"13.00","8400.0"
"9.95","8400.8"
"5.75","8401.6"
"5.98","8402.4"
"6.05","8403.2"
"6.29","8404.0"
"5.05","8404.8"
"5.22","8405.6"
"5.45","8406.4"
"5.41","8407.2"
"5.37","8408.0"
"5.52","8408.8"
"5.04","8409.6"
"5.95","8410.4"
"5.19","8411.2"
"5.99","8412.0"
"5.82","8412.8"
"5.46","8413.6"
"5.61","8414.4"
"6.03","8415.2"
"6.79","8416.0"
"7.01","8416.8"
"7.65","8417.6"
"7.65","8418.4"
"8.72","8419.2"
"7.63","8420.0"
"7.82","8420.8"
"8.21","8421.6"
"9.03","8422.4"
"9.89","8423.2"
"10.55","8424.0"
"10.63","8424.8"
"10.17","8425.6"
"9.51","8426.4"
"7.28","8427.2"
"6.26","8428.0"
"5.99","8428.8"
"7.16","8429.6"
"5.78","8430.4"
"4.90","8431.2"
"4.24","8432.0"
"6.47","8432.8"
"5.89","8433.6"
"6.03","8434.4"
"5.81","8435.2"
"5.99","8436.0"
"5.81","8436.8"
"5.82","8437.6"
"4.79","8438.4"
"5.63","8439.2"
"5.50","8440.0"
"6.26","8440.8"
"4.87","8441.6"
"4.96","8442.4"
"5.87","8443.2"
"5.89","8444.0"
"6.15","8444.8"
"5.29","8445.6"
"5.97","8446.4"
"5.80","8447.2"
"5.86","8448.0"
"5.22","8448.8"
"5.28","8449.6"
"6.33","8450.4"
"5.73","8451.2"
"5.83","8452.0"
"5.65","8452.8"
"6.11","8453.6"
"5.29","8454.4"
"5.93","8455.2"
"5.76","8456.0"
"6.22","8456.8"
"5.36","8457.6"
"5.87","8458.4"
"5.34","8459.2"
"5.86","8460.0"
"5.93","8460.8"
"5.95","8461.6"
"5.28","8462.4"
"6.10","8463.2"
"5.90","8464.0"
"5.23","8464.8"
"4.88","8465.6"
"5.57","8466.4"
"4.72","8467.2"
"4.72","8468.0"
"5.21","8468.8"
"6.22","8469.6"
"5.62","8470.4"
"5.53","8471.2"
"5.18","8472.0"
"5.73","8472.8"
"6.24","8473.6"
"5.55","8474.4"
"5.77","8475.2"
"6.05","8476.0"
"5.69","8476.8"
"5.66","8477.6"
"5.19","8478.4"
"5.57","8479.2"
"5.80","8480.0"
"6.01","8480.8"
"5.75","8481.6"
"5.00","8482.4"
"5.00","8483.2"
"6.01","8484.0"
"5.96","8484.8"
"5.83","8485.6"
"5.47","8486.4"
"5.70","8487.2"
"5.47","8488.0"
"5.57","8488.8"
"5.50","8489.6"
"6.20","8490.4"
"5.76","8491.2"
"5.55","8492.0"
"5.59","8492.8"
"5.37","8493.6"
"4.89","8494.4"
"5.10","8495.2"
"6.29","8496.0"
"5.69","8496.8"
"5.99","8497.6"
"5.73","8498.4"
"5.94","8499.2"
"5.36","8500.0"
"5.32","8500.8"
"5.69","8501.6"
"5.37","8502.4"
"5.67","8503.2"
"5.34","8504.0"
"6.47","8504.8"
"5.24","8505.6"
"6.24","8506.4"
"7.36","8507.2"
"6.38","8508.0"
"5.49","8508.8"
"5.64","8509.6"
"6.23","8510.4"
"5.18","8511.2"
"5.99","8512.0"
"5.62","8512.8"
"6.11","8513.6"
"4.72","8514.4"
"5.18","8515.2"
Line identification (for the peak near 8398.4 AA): H-alpha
